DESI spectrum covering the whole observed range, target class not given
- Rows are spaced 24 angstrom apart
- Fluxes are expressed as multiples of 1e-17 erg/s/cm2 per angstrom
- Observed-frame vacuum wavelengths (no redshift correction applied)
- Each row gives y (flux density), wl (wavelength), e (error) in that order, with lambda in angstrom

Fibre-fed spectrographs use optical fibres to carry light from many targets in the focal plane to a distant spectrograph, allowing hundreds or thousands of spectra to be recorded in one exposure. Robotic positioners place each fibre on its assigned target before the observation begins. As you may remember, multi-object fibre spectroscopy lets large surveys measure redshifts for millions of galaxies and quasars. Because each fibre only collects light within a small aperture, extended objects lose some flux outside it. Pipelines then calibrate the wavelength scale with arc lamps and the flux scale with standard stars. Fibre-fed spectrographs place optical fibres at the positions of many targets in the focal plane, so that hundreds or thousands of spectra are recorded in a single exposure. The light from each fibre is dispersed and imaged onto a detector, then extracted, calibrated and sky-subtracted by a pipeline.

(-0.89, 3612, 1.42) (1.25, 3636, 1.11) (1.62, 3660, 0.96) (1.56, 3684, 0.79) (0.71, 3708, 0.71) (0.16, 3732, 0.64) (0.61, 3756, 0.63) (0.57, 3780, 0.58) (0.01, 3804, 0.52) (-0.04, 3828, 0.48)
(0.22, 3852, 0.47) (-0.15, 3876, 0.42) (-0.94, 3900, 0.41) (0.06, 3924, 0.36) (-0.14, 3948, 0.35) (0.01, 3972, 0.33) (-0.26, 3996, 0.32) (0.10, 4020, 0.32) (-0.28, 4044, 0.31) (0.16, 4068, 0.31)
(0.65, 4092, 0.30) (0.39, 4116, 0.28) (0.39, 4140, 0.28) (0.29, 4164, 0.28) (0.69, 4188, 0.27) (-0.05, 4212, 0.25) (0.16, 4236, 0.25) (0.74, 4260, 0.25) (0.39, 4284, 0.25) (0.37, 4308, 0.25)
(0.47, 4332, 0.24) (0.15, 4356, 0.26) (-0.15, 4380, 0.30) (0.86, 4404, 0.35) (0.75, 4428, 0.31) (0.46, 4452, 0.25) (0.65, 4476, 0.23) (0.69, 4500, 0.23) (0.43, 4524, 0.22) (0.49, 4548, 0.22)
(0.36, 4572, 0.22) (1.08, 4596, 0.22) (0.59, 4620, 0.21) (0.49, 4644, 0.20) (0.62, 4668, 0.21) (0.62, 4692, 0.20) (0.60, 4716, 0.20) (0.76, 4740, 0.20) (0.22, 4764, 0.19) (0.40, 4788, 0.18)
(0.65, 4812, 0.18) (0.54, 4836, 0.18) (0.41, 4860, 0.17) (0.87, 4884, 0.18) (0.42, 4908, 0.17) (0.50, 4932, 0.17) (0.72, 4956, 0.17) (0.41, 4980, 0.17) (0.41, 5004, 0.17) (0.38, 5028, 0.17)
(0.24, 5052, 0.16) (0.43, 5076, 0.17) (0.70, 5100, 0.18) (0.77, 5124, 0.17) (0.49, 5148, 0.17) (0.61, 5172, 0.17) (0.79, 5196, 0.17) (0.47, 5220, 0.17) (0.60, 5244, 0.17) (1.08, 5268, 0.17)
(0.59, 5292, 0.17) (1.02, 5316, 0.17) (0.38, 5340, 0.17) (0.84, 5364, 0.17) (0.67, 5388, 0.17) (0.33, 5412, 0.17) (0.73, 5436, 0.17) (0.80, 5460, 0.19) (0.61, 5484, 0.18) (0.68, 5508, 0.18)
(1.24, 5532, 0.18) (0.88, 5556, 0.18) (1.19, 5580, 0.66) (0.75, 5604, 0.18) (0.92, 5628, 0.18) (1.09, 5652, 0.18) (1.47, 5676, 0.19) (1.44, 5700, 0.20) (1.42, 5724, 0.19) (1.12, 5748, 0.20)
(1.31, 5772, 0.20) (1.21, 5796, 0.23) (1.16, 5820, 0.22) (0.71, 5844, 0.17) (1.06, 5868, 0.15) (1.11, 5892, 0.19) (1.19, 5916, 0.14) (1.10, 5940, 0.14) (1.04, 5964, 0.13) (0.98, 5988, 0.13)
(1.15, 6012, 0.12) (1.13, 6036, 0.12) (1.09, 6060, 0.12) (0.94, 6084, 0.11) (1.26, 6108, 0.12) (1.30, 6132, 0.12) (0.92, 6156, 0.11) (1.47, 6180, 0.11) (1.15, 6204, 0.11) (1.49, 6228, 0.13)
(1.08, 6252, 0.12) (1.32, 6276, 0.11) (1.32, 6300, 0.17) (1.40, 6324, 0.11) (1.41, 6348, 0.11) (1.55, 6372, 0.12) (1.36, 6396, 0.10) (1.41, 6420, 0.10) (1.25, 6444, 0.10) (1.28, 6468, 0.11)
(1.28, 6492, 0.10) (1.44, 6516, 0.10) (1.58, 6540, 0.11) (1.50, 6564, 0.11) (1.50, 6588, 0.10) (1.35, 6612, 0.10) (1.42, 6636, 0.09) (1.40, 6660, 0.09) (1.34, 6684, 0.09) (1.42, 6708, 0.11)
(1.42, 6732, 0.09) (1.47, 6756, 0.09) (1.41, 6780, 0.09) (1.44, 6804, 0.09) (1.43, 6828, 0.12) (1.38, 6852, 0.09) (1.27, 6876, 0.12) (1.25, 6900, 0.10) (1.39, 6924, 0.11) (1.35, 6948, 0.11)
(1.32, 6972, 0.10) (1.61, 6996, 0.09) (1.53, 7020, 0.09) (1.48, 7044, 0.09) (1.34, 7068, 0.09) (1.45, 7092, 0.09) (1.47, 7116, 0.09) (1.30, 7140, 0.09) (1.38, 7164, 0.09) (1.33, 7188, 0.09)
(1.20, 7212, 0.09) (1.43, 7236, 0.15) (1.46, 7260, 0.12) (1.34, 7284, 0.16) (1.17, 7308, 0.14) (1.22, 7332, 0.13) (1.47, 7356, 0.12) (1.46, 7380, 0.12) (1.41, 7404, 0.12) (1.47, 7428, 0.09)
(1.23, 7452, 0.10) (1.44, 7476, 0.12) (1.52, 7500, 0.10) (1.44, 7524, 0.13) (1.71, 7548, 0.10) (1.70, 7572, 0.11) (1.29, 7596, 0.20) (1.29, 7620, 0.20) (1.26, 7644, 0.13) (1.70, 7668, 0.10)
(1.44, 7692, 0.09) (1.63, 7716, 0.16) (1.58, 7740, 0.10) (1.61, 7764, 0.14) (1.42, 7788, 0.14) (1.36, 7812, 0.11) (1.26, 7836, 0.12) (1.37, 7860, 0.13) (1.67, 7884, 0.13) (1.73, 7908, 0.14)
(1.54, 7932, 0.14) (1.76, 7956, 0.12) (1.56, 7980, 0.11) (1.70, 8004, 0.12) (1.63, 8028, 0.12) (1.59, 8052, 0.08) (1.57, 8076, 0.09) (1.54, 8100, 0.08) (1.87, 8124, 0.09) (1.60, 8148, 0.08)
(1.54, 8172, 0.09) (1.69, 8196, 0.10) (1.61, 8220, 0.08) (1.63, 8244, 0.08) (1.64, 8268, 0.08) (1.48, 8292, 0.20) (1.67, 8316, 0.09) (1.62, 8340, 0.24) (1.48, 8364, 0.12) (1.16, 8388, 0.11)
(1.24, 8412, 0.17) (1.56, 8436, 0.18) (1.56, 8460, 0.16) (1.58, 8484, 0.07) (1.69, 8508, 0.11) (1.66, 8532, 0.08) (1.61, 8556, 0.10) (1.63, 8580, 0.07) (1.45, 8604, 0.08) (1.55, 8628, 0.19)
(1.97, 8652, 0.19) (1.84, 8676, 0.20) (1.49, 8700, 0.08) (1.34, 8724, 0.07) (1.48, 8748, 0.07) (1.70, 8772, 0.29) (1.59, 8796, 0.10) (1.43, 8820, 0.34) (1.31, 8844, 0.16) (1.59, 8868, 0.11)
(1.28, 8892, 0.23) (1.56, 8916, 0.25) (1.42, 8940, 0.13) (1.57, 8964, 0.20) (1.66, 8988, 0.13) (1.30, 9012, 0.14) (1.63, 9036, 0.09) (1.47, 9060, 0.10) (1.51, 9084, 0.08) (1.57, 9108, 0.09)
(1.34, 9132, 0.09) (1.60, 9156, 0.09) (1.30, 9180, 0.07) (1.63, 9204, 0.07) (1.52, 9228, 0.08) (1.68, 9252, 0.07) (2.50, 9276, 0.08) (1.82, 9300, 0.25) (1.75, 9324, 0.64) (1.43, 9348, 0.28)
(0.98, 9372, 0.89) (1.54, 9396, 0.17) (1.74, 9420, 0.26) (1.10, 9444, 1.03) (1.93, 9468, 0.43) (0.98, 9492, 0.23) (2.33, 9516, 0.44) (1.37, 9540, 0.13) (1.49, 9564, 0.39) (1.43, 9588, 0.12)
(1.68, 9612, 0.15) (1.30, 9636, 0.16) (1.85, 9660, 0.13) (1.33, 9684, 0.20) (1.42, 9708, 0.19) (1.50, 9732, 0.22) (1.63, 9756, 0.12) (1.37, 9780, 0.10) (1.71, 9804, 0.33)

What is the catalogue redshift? 0.41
